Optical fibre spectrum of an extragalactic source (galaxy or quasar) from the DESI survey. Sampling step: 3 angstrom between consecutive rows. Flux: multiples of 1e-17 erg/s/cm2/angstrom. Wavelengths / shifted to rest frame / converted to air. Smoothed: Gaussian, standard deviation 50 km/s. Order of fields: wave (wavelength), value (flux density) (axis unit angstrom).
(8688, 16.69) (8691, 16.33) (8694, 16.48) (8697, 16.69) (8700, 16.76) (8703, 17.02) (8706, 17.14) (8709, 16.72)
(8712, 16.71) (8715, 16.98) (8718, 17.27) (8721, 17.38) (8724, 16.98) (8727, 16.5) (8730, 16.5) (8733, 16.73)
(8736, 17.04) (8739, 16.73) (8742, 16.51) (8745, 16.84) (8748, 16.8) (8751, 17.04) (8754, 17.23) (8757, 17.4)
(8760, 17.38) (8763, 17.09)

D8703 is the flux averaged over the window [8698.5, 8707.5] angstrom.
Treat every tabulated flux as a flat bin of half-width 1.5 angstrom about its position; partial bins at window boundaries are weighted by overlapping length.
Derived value 17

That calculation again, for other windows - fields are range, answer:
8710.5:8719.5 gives 17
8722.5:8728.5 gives 16.7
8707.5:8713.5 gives 16.7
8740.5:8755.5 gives 16.9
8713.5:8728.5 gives 17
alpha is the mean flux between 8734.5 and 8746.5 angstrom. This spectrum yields 16.8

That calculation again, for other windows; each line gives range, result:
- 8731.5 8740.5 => 16.8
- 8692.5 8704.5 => 16.7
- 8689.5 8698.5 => 16.5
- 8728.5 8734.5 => 16.6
